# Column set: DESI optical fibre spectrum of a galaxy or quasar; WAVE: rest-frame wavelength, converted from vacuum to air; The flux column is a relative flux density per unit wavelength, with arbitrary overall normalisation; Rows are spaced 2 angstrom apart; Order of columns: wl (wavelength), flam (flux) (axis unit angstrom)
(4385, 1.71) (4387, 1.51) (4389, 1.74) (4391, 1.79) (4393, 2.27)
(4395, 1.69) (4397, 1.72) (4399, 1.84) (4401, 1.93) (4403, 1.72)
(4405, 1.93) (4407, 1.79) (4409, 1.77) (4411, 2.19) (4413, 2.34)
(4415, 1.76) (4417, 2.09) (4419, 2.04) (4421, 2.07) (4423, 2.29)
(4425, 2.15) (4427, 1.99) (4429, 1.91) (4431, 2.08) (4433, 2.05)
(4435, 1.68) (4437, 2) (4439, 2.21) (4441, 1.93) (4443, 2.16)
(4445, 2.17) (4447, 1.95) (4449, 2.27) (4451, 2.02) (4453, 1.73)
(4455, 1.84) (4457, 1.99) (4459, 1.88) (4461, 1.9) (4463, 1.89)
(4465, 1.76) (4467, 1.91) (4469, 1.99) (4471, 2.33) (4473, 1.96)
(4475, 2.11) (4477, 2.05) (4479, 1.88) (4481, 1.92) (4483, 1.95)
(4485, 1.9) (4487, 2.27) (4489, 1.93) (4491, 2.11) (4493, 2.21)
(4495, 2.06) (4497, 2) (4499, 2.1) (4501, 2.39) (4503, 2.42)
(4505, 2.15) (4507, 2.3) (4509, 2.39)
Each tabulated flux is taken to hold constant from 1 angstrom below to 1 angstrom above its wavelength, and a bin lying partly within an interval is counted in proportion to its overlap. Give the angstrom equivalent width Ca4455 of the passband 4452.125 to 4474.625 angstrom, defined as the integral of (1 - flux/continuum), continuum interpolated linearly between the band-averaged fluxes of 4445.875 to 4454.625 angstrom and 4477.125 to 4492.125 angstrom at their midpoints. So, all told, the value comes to 0.66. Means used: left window 1.98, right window 2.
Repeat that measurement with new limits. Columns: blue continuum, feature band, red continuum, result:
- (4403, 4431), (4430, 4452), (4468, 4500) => -0.2 angstrom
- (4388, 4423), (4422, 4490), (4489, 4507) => 2.0 angstrom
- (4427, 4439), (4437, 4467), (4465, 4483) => 0.1 angstrom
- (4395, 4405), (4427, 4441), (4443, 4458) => -0.3 angstrom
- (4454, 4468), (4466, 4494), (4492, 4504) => 0.1 angstrom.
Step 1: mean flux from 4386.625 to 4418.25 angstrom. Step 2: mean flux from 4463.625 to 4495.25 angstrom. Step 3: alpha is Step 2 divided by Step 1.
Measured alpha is 1.07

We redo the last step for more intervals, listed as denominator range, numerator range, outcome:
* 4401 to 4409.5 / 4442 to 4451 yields 1.17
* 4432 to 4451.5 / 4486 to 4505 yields 1.06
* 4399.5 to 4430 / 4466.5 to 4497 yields 1.02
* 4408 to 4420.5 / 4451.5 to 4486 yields 0.96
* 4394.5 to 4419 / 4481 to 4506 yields 1.11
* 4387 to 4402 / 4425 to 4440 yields 1.09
